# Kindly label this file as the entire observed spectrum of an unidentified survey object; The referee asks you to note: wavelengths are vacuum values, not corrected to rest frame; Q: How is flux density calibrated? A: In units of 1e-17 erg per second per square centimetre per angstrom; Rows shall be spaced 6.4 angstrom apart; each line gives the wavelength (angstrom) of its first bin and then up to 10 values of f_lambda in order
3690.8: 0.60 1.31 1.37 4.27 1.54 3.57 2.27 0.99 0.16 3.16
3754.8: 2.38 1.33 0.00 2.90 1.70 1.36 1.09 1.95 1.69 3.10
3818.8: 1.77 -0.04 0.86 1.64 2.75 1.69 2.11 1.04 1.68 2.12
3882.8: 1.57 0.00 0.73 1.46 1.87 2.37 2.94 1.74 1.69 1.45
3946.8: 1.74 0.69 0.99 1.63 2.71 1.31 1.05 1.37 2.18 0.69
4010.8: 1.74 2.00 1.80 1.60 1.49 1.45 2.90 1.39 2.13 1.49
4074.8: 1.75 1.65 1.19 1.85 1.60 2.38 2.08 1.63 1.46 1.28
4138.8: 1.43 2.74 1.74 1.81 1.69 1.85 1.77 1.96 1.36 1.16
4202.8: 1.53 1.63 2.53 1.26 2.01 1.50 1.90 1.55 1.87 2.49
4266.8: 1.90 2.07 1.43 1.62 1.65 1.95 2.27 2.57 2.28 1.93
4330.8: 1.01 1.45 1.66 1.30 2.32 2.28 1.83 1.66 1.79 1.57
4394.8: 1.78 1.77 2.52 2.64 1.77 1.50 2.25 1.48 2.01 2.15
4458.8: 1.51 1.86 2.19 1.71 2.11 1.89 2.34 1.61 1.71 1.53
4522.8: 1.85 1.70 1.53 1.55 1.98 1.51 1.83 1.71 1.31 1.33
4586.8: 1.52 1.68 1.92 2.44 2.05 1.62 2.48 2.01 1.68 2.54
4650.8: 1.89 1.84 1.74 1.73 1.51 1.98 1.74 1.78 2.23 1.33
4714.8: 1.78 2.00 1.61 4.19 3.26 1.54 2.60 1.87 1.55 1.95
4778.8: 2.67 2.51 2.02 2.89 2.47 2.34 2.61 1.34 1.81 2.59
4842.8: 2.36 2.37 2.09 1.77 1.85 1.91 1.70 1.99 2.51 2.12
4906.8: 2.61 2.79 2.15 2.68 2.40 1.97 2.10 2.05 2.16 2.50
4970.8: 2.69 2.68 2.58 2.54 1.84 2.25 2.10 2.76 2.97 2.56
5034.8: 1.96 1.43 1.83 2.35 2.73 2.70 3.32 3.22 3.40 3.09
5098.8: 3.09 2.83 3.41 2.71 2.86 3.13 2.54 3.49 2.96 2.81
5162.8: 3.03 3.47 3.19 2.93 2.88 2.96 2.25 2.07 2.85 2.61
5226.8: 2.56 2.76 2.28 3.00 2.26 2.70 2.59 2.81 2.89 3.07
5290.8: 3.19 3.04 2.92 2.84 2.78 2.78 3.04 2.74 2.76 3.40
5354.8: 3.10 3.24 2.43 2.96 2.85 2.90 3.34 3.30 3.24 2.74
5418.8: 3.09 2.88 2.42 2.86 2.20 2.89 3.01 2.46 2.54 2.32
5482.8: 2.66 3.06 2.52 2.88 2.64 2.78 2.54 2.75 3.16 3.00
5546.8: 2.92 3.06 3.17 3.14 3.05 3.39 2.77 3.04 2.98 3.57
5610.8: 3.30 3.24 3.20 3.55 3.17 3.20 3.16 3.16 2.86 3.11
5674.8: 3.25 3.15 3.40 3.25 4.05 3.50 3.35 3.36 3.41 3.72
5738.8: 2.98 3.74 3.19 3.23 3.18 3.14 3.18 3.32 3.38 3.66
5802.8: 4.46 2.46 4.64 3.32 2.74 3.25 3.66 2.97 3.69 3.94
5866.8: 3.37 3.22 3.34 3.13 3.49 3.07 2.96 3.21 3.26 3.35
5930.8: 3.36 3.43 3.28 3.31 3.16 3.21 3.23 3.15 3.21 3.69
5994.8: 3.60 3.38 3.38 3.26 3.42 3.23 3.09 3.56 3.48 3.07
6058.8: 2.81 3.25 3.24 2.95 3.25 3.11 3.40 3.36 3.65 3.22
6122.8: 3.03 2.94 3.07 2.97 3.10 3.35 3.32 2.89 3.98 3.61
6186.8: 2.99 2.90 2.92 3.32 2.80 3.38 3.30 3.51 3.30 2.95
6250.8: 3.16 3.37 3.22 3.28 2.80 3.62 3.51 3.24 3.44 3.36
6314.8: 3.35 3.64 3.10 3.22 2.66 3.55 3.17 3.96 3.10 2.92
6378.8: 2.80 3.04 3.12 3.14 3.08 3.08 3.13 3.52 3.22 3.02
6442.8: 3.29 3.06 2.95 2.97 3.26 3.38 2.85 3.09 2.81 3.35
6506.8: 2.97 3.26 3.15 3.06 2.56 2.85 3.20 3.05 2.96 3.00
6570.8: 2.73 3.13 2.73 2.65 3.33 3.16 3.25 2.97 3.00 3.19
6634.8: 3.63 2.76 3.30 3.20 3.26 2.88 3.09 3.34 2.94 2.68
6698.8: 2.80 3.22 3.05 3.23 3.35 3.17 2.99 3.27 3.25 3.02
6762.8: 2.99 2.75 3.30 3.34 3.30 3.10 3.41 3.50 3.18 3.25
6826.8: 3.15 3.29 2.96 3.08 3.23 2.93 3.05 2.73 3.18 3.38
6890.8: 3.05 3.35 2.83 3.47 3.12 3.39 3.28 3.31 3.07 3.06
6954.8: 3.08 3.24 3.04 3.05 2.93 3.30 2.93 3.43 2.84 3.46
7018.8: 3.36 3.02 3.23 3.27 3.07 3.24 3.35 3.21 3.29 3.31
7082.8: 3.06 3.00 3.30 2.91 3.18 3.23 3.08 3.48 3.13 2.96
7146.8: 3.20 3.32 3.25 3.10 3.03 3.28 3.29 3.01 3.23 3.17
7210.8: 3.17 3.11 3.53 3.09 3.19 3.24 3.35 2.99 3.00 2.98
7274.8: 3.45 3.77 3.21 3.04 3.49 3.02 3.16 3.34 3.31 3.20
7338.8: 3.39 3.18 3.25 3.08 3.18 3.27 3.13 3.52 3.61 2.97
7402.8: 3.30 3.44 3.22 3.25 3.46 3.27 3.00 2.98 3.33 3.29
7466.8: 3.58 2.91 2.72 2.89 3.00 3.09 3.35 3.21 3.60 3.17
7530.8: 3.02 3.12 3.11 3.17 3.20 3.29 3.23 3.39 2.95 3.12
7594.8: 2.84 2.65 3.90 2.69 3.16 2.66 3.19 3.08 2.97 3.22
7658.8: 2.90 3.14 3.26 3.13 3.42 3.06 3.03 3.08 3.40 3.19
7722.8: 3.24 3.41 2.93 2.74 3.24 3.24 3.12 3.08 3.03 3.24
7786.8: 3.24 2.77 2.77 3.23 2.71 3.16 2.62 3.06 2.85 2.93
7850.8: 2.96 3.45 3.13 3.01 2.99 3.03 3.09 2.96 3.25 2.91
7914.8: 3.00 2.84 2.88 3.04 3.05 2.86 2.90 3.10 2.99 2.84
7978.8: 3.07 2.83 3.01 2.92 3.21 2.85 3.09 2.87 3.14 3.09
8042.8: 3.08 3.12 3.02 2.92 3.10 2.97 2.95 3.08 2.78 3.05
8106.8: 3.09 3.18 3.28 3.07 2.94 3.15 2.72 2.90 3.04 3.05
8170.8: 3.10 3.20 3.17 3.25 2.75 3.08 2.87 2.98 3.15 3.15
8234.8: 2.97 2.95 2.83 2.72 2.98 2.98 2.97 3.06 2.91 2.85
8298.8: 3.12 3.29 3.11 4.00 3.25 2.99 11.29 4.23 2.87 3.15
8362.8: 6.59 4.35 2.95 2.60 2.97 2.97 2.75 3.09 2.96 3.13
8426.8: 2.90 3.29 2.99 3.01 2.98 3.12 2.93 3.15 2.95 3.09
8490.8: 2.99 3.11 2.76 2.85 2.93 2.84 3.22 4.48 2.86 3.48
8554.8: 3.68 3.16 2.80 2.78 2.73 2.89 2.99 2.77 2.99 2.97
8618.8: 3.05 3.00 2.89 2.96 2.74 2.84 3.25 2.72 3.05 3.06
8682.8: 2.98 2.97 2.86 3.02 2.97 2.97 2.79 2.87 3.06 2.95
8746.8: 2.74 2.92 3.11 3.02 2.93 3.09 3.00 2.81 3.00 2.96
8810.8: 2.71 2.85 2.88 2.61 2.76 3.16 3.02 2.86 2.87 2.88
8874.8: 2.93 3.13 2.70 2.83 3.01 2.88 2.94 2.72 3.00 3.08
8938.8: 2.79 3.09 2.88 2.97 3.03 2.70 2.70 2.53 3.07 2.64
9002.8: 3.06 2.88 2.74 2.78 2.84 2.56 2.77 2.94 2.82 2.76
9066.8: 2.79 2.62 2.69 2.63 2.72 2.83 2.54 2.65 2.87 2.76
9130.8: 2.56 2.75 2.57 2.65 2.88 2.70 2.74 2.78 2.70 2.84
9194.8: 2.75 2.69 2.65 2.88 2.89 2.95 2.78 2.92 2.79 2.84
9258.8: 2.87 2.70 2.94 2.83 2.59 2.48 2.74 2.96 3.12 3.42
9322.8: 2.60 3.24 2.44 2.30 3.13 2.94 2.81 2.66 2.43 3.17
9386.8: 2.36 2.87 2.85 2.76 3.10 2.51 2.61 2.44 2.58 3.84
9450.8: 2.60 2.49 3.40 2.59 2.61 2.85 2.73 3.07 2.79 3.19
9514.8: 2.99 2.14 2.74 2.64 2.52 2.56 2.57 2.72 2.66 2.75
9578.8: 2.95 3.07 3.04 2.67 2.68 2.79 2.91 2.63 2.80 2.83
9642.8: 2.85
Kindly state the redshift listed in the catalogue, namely 0.27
